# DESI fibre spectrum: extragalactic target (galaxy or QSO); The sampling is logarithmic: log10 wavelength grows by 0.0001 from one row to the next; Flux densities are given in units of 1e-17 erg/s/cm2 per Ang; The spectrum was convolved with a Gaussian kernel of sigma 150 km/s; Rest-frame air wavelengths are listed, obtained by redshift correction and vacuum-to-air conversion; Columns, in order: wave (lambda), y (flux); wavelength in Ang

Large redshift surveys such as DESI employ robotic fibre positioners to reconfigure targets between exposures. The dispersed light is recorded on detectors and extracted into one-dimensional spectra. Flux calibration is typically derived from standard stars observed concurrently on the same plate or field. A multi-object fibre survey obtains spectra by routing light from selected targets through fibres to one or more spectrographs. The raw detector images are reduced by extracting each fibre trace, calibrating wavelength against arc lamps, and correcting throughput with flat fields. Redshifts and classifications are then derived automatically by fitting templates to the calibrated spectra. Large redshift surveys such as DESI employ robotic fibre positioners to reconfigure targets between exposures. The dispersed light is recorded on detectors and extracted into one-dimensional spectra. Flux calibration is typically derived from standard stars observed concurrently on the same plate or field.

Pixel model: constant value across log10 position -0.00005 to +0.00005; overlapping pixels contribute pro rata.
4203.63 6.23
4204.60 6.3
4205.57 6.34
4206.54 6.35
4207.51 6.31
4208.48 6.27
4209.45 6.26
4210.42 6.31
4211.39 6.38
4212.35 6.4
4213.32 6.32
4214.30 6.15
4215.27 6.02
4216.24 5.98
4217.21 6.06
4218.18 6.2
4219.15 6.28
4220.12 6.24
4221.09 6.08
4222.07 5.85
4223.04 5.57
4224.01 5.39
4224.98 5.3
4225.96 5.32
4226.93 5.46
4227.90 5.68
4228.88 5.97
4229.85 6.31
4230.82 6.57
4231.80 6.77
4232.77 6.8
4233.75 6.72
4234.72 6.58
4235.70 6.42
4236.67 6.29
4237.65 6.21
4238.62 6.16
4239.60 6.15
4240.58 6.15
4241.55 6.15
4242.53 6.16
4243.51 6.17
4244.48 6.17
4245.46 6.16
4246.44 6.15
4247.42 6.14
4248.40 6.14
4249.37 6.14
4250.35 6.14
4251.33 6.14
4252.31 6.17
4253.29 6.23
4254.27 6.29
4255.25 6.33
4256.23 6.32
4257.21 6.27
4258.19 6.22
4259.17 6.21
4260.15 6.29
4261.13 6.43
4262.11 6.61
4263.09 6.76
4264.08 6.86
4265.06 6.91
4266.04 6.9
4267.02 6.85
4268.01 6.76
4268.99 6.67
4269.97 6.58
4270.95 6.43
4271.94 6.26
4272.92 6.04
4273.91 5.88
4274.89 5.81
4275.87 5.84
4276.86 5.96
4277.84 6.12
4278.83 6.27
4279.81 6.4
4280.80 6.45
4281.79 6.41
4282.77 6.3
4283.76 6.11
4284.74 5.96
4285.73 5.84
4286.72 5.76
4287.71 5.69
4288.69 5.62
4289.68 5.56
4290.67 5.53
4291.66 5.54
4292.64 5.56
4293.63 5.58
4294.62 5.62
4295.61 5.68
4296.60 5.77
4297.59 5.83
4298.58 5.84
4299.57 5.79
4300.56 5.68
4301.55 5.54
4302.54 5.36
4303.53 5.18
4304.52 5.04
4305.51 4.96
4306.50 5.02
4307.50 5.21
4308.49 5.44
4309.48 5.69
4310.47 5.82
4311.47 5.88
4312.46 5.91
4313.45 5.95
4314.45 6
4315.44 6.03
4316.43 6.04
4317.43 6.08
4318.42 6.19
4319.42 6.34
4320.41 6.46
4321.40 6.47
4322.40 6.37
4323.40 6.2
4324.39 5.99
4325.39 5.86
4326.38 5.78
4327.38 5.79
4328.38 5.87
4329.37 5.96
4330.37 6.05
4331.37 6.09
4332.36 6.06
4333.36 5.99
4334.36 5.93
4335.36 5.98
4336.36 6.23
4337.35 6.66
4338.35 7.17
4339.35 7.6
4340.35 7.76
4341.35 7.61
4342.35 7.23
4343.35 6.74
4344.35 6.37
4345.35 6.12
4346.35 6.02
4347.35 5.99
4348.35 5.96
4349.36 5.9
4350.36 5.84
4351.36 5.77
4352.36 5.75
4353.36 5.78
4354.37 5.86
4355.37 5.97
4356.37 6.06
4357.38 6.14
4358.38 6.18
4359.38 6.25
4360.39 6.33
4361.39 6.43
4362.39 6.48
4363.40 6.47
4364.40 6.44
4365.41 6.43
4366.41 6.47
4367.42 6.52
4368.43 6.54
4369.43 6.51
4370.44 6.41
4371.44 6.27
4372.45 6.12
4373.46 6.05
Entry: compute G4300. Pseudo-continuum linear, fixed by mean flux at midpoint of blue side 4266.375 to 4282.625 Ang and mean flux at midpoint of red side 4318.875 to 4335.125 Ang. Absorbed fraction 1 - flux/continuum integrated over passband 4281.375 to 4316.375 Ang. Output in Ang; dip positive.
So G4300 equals 2.9 Ang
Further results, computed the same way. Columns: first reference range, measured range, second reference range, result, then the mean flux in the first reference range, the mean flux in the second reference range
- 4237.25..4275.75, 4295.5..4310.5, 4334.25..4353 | 2.2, 6.32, 6.46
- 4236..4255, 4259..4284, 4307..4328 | -1.2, 6.18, 5.97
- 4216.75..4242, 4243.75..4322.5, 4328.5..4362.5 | 2.0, 6.1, 6.3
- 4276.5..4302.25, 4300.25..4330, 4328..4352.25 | 1.5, 5.86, 6.36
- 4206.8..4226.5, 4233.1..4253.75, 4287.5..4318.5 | -1.1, 6.04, 5.64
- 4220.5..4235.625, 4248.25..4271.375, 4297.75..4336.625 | -1.9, 6.04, 5.85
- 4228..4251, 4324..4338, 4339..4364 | 0.7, 6.28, 6.34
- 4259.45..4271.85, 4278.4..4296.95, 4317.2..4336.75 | 1.6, 6.65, 6.08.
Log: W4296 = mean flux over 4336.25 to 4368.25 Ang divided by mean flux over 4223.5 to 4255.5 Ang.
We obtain 1.04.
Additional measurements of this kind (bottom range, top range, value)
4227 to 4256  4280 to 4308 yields 0.91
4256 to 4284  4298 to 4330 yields 0.91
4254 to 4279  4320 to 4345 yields 1.00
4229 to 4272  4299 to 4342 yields 0.94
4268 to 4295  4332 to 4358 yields 1.05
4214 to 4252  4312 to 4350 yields 1.03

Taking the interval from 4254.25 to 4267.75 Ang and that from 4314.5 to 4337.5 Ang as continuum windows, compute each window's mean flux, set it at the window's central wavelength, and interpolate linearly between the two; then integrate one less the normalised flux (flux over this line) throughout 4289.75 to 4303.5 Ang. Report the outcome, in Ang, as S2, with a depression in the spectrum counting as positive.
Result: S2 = 1.5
